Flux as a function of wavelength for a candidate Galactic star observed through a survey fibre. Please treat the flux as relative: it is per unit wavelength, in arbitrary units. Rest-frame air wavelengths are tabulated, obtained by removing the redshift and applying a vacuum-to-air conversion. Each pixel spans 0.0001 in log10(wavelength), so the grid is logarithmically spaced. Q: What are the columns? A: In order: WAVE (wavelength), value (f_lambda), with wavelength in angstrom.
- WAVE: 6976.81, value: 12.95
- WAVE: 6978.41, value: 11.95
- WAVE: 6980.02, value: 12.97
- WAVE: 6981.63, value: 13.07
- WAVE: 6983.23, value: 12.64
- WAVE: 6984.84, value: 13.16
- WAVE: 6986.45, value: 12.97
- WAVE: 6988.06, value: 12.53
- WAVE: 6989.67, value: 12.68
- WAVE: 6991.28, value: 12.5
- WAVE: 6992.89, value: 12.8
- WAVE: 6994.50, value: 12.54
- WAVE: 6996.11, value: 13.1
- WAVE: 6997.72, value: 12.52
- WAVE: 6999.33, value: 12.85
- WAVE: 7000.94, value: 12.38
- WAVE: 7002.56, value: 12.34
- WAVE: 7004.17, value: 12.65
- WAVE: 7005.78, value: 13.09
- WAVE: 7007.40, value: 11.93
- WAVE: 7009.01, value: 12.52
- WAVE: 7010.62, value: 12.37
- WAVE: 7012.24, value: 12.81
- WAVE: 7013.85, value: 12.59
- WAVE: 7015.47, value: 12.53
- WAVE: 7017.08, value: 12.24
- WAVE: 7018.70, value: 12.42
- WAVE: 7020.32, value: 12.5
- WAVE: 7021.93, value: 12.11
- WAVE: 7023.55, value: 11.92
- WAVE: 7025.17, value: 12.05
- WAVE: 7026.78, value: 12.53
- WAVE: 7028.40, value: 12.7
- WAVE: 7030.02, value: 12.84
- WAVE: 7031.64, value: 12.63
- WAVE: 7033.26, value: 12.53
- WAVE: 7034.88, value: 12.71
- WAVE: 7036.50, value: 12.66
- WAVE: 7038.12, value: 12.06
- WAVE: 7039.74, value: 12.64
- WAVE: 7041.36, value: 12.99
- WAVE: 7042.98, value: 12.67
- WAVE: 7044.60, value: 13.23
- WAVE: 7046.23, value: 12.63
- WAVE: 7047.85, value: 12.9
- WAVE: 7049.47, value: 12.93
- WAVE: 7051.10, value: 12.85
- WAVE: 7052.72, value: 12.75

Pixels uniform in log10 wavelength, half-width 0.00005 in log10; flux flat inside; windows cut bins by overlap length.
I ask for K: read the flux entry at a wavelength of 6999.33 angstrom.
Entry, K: 12.85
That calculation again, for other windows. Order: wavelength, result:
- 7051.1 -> 12.85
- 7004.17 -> 12.65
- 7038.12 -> 12.06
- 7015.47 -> 12.53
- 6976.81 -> 12.95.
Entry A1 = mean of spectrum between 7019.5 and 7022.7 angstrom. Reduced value 12.3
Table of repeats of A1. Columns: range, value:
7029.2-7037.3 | 12.7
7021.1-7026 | 12.1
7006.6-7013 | 12.4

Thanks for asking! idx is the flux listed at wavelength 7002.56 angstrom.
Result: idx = 12.34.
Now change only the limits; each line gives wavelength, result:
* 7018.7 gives 12.42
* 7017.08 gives 12.24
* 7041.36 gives 12.99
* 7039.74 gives 12.64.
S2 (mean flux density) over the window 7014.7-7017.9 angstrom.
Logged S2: 12.4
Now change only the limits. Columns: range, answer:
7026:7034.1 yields 12.6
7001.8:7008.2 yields 12.5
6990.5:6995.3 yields 12.6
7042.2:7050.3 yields 12.9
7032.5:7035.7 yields 12.6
